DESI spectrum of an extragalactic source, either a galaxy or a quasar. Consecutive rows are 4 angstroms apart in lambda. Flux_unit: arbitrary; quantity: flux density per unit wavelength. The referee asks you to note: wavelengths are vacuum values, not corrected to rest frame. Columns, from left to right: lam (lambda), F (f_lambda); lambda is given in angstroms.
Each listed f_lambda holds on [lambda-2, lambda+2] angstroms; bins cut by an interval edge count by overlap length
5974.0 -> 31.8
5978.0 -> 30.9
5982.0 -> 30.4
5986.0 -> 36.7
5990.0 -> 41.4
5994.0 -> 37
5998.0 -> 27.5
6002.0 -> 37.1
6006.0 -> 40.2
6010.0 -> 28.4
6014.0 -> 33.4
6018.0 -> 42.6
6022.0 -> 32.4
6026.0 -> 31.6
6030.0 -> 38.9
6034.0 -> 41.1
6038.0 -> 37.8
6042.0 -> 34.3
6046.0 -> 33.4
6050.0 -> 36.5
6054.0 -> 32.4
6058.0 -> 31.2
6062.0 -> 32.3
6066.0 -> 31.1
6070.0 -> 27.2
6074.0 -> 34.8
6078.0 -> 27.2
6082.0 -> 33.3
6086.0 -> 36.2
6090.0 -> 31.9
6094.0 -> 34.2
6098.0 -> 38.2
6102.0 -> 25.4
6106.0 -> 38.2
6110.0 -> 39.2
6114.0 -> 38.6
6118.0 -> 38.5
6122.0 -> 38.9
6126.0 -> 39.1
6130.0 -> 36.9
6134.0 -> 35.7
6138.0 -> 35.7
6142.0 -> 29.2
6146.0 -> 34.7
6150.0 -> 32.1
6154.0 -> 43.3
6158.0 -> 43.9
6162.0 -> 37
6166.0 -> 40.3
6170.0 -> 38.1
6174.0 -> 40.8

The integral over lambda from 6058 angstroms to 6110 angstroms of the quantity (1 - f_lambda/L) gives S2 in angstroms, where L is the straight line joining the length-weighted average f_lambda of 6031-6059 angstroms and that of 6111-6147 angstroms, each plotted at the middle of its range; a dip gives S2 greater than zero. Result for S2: 4.7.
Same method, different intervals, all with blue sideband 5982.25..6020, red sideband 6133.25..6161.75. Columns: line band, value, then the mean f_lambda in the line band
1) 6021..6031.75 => 0.5 angstroms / 34.4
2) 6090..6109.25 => 1.1 angstroms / 34.1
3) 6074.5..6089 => 1.5 angstroms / 32.5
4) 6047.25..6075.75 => 3.0 angstroms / 32.2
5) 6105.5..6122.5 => -1.1 angstroms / 38.7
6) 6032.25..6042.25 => -0.6 angstroms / 38.2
